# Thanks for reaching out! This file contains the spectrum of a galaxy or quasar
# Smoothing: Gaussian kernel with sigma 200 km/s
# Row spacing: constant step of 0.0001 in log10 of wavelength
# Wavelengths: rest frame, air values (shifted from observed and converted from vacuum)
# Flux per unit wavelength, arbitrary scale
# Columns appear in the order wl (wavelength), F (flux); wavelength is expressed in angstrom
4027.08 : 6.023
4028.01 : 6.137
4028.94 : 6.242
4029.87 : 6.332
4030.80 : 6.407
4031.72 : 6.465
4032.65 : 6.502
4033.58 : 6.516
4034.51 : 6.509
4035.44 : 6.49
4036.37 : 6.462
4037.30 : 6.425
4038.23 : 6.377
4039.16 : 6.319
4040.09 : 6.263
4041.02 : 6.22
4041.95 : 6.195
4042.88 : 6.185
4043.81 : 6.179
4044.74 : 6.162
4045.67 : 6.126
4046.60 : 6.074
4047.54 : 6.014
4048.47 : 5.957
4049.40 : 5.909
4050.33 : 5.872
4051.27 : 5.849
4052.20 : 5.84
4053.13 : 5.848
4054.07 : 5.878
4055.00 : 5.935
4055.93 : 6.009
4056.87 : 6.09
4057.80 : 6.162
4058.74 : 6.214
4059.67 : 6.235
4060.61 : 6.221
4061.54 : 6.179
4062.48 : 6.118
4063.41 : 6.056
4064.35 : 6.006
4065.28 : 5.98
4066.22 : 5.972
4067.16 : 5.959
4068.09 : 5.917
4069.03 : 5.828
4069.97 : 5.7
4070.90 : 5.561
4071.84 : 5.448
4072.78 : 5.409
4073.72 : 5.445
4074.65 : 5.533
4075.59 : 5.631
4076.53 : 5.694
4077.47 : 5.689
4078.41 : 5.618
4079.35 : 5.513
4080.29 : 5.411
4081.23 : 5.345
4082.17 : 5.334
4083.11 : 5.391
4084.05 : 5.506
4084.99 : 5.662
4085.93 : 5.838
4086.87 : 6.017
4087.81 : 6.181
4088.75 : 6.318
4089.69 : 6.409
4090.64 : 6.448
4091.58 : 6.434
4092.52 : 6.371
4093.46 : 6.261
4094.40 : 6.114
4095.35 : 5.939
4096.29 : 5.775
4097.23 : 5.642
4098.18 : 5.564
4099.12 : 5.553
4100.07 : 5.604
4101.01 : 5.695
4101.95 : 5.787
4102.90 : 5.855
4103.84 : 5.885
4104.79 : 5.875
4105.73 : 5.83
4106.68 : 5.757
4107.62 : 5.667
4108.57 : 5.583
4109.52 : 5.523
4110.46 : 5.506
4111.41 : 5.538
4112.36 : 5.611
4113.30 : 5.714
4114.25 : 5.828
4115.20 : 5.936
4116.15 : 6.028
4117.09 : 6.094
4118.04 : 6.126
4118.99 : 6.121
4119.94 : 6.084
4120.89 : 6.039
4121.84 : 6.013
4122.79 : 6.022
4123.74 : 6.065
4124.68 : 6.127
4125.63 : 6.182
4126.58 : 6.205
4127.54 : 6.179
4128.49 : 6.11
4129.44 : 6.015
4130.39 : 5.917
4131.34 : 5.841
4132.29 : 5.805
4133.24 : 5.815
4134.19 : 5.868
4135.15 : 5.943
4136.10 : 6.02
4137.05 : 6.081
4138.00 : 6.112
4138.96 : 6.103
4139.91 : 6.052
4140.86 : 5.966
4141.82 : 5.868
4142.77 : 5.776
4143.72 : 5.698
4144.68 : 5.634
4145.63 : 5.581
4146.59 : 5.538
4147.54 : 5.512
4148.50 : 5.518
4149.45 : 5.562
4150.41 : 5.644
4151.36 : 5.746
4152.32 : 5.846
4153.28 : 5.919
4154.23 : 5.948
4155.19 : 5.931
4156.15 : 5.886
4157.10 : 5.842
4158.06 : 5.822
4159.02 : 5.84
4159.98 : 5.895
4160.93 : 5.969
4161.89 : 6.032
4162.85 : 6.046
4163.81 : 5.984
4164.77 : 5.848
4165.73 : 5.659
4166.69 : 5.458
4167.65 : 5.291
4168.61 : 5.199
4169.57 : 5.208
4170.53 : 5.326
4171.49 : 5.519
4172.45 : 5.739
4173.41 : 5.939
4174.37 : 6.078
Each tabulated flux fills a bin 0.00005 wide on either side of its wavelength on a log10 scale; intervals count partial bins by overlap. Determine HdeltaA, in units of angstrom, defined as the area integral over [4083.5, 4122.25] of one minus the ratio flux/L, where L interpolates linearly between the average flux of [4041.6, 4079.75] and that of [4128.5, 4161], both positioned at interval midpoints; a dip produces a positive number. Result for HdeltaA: -0.1 angstrom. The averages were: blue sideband 5.91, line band 5.89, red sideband 5.84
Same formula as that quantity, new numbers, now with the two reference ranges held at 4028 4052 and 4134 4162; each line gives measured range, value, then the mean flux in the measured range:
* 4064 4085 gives 1.6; 5.63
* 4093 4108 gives 0.5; 5.8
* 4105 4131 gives 0.1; 5.92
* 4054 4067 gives 0.2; 6.08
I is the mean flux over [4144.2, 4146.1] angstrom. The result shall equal 5.61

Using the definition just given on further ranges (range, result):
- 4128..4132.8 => 5.95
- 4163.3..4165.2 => 5.91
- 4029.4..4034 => 6.45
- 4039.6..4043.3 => 6.22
